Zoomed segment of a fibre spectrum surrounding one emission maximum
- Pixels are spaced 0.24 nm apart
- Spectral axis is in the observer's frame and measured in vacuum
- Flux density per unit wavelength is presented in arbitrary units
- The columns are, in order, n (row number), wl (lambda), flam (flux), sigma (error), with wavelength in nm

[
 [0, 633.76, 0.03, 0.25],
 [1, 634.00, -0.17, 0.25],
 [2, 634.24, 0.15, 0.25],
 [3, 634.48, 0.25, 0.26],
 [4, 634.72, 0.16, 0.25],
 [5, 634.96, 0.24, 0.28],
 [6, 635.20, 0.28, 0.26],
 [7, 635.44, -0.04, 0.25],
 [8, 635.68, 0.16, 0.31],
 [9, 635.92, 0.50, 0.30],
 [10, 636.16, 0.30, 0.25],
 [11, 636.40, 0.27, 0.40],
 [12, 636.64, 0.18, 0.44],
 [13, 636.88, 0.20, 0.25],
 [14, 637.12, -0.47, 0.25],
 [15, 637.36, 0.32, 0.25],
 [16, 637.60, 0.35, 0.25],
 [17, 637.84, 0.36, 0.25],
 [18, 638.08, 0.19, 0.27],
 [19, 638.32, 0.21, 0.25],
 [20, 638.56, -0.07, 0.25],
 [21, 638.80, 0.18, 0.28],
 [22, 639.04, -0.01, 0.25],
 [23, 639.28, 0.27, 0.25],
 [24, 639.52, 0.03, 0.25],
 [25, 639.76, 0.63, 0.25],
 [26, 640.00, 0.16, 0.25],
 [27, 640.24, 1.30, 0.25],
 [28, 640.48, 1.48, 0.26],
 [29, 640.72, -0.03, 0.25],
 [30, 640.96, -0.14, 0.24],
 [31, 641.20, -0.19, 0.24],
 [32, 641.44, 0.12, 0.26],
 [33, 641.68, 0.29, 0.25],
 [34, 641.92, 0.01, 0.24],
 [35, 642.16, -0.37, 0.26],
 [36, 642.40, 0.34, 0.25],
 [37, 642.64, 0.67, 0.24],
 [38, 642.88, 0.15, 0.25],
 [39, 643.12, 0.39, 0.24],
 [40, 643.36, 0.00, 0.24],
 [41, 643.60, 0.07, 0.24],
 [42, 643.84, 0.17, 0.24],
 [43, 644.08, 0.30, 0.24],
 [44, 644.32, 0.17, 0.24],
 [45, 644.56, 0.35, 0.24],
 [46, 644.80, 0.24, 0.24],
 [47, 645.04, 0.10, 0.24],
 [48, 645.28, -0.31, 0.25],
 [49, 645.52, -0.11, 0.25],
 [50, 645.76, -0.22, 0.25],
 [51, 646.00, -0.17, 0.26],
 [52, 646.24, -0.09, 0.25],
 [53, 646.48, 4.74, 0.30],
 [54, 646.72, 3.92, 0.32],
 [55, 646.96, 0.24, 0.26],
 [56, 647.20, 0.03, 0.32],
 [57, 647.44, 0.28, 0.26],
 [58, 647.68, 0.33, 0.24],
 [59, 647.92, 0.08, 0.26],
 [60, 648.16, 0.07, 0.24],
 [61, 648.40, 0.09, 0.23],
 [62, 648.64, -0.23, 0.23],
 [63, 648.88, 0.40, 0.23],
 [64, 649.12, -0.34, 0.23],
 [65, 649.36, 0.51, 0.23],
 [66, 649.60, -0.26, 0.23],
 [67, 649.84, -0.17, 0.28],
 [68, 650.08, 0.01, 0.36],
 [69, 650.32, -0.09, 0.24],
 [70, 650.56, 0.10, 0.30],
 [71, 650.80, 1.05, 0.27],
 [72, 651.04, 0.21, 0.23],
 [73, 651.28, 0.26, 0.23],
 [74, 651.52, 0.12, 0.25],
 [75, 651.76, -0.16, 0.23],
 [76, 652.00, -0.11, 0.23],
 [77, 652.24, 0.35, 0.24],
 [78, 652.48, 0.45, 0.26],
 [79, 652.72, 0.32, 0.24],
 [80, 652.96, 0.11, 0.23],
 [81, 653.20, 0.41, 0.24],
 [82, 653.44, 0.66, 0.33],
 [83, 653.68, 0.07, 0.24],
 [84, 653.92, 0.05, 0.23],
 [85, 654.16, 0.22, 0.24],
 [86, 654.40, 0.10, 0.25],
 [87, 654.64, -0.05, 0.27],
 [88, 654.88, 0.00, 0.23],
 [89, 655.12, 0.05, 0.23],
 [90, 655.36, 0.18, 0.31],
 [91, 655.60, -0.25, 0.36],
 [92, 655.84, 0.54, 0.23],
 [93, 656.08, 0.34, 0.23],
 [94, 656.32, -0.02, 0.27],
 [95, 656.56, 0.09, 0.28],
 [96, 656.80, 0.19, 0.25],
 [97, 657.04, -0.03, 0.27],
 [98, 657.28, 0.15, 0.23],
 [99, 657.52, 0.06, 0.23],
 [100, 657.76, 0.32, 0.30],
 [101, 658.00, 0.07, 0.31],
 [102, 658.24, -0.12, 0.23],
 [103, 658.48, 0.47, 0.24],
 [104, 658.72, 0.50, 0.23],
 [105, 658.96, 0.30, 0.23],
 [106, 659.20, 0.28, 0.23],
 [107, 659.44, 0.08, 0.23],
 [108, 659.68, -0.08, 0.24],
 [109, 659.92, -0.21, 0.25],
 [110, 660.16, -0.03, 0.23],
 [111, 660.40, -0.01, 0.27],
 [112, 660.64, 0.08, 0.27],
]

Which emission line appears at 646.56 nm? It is [O III] 5007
